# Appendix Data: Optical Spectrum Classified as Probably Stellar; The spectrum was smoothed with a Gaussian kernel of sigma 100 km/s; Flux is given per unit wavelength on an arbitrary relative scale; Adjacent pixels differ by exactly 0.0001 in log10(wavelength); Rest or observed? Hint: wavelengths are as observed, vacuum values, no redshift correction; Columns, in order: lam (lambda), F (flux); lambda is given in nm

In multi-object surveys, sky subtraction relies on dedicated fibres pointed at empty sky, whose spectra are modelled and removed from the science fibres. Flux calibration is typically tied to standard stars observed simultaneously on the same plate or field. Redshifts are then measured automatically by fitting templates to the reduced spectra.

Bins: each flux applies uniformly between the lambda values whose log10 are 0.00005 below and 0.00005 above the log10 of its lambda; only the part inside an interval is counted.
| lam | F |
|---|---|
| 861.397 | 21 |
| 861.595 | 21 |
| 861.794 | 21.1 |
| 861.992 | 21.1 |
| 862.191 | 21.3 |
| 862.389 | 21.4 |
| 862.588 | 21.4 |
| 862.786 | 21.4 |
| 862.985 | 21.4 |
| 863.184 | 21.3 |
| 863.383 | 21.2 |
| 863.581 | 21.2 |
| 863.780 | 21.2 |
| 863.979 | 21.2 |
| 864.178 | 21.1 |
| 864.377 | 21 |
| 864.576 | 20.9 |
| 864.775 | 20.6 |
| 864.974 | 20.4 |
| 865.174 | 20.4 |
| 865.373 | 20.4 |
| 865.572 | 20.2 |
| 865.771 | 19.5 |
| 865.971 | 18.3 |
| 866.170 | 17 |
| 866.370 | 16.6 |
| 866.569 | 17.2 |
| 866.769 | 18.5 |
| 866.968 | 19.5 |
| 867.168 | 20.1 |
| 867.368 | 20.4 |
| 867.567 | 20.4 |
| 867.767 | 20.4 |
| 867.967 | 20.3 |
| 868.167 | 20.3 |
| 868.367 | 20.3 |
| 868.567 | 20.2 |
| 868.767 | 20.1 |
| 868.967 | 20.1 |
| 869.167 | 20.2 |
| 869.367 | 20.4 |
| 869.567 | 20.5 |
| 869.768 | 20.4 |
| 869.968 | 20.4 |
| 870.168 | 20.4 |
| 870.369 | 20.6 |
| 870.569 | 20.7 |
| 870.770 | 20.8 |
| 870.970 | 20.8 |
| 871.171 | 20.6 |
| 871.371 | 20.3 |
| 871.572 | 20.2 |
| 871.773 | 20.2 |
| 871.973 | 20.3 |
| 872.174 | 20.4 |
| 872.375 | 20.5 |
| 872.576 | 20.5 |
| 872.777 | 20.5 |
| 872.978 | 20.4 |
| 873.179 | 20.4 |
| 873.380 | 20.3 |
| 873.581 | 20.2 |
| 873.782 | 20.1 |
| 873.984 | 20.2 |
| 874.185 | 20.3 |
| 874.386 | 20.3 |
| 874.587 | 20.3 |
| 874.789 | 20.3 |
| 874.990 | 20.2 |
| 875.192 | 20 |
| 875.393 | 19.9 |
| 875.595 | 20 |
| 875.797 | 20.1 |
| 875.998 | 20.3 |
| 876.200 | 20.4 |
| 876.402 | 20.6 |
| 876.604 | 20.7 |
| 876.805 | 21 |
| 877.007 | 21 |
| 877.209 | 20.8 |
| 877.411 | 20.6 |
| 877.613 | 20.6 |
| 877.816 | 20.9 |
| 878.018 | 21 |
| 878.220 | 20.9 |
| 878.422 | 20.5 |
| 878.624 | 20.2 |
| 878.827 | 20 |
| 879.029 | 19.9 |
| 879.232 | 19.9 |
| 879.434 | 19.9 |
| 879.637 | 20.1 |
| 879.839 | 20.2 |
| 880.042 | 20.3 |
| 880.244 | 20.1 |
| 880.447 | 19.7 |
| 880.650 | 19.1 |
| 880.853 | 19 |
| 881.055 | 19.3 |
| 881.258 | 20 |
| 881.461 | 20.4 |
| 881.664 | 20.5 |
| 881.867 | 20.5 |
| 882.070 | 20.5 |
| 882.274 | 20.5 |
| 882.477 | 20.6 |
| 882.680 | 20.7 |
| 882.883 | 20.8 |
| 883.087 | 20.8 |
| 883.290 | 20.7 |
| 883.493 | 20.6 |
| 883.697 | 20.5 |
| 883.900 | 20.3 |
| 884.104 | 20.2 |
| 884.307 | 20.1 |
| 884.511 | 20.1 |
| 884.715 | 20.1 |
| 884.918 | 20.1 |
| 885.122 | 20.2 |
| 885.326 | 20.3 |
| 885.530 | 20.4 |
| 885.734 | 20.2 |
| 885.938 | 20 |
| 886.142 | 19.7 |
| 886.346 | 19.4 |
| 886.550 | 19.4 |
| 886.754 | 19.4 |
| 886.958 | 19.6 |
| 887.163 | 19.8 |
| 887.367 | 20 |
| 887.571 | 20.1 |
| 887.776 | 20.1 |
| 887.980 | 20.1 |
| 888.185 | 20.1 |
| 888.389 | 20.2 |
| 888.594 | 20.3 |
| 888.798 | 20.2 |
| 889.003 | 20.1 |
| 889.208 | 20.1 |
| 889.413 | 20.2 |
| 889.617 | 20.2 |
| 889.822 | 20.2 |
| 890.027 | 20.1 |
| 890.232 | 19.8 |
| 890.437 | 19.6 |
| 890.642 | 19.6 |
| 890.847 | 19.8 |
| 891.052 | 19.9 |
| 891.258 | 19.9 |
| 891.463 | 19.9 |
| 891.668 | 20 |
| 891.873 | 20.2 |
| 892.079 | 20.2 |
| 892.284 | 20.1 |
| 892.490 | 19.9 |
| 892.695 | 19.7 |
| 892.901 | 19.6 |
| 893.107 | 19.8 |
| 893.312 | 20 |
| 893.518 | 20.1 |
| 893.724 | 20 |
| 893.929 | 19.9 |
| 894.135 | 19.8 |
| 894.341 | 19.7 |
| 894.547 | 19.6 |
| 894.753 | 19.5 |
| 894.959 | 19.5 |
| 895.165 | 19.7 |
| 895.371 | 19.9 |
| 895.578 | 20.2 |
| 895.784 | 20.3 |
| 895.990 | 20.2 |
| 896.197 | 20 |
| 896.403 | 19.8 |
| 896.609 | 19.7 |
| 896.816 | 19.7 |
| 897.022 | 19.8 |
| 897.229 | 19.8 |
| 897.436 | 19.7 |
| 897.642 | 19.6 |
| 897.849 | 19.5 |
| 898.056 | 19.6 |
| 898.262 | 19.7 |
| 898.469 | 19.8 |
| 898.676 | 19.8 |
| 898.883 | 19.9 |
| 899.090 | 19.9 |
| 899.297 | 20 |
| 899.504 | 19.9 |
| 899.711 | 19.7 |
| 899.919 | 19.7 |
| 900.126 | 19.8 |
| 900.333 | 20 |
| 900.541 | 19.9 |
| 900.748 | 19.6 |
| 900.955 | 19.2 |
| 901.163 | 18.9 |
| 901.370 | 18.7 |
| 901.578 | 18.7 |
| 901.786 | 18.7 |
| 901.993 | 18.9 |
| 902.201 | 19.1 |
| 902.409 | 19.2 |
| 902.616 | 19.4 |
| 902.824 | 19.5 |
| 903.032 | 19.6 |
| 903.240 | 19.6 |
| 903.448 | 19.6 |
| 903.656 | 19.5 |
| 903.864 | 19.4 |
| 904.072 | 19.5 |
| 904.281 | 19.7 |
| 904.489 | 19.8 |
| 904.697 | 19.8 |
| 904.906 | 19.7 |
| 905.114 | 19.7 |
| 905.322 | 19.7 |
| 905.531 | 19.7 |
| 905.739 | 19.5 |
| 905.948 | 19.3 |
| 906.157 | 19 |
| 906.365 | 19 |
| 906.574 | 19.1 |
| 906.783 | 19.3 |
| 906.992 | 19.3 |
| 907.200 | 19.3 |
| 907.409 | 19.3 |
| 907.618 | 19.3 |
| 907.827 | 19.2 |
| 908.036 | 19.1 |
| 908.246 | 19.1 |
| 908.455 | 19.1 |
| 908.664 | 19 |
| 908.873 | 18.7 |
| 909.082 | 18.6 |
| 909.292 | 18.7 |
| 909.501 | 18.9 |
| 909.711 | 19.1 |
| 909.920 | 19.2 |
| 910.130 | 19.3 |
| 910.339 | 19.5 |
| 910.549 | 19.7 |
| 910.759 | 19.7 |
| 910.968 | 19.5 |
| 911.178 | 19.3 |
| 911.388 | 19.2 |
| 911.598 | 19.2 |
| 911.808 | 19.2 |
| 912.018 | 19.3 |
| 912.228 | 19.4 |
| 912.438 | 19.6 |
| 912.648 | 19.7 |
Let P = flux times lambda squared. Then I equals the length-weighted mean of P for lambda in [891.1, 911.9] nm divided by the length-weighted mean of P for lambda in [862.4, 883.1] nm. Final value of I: 1.0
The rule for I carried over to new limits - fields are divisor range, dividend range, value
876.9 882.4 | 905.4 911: 1.01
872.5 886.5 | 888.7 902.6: 1.01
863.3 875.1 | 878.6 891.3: 1.03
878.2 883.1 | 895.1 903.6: 1.02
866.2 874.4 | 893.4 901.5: 1.04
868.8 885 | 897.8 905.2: 1.01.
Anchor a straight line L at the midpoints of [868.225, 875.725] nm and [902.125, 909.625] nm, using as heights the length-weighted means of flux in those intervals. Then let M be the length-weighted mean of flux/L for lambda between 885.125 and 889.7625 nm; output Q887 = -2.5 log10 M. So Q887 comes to -0.01 mag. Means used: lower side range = 20.3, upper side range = 19.3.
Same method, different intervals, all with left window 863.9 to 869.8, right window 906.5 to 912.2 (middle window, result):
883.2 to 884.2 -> -0.05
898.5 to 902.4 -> -0.01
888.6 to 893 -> -0.03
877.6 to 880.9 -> -0.02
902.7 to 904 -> -0.01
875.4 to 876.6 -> -0.03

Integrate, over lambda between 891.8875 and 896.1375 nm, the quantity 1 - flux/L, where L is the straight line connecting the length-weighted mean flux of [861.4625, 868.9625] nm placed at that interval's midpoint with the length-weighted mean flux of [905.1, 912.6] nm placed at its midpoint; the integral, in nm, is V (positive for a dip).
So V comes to -0.06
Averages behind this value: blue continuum 20.3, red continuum 19.3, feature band 19.9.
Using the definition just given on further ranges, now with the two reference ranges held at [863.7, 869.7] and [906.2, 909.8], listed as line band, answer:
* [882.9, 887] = -0.12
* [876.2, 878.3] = -0.12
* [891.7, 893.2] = -0.04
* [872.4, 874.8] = -0.07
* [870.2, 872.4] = -0.07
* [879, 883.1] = -0.10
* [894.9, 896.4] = -0.05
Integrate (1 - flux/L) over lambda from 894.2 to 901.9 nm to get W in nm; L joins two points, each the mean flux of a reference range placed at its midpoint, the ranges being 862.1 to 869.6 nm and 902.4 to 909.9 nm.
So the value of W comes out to -0.067 nm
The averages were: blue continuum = 20.2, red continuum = 19.3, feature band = 19.7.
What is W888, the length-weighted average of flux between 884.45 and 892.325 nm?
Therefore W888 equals 20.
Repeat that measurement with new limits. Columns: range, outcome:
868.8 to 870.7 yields 20.4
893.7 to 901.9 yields 19.7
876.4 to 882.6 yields 20.3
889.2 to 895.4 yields 19.9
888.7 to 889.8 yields 20.2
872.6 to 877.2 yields 20.4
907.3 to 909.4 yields 19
